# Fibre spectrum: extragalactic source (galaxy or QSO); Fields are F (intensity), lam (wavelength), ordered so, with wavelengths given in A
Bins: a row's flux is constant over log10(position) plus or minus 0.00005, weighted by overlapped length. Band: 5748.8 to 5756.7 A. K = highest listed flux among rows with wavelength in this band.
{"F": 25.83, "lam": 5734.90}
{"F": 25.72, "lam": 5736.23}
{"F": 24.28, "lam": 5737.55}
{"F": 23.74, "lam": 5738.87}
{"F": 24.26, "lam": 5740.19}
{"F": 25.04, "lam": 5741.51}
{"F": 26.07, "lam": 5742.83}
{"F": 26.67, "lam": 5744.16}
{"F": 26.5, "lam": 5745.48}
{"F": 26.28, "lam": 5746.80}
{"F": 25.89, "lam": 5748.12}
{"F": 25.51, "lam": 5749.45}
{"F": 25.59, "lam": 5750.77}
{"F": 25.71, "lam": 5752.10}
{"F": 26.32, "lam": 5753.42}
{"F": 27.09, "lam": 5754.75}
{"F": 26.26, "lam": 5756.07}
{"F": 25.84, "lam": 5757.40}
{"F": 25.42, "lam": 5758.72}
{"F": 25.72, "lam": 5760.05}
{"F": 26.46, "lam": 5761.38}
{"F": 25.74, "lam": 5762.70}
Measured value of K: 27.09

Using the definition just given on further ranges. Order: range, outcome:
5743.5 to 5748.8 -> 26.67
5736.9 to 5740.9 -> 24.28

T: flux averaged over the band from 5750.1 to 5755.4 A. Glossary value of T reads 26.2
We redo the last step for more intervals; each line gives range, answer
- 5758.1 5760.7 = 25.5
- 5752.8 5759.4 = 26.2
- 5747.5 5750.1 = 25.6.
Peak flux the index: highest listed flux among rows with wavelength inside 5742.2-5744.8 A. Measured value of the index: 26.67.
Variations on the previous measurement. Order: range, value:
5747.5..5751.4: 25.89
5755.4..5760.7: 26.26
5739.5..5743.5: 26.07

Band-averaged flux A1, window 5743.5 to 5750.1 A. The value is 26.2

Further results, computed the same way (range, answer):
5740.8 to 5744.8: 25.9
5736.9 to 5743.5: 24.7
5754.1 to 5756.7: 26.7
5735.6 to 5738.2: 25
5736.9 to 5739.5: 24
